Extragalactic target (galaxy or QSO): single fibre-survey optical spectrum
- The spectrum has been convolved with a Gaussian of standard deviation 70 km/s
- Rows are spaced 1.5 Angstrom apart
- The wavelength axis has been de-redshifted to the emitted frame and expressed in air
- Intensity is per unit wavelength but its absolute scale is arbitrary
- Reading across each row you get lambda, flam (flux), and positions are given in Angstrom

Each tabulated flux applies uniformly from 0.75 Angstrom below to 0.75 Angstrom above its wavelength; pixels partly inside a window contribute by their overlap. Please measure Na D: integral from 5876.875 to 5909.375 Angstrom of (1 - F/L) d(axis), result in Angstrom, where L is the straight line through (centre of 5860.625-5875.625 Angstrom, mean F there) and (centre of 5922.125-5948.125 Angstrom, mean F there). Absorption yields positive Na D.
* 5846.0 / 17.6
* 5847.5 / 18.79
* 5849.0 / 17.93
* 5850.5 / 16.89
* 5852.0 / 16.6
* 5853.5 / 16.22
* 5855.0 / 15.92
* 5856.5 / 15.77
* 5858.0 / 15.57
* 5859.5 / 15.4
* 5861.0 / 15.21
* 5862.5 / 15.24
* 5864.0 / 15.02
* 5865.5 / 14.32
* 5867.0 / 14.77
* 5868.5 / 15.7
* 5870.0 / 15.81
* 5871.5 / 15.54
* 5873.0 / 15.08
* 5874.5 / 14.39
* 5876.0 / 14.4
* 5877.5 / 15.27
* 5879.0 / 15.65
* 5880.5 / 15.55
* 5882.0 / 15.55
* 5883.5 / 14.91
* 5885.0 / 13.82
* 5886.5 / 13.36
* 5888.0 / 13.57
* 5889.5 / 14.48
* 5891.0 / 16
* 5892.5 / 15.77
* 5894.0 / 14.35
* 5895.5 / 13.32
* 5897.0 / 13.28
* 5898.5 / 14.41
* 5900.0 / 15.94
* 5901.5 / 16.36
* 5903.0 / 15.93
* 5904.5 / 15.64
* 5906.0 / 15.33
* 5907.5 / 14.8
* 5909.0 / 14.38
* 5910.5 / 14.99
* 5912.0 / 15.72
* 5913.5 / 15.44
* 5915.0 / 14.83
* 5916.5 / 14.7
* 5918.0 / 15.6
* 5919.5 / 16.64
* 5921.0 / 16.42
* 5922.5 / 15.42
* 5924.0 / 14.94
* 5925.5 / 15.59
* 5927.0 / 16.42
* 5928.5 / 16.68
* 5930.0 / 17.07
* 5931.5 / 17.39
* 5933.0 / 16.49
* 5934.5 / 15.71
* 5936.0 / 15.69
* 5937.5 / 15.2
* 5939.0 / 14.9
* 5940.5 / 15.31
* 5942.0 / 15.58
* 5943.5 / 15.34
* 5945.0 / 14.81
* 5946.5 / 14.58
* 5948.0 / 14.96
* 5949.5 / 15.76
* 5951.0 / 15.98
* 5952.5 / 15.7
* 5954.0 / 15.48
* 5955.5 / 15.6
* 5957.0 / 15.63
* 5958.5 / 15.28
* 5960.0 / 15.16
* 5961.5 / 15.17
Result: 0.9 Angstrom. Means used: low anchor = 15.1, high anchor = 15.7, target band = 14.9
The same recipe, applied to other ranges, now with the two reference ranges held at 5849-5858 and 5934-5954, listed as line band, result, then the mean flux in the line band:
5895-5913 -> 0.86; 15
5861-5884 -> 1.42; 15.2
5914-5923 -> 0.02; 15.6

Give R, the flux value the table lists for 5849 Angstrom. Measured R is 17.93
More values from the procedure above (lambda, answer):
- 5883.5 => 14.91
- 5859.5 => 15.4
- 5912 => 15.72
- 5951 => 15.98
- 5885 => 13.82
